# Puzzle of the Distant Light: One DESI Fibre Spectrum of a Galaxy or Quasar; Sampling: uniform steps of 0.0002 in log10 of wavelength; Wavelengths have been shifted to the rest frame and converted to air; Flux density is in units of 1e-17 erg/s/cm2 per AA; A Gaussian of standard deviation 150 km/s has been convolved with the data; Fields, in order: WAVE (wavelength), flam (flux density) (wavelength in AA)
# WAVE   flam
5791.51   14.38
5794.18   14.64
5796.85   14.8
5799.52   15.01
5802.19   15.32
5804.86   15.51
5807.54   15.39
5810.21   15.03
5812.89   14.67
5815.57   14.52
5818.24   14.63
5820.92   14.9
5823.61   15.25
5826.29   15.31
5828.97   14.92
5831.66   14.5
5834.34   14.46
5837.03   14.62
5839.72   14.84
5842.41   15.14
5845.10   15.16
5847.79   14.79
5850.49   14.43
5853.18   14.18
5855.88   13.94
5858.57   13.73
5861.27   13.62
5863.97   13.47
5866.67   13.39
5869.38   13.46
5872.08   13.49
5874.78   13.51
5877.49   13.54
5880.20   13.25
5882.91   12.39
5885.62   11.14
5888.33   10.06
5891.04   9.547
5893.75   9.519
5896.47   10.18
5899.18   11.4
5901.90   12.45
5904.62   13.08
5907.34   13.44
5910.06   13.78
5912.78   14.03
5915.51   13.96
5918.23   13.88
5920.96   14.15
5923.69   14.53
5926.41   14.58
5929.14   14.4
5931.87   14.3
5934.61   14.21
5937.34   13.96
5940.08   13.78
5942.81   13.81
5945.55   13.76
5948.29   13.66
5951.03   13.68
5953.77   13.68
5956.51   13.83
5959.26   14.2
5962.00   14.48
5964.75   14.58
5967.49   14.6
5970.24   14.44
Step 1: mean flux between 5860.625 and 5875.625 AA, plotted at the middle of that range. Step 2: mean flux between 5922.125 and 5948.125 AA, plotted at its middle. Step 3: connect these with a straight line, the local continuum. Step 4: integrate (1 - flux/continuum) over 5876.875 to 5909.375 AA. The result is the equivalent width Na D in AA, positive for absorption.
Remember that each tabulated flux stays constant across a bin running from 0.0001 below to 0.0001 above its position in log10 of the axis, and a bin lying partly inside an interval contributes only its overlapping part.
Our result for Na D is 4.9 AA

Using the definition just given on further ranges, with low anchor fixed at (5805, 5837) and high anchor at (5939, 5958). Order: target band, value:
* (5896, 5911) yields 1.8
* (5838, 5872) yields 1.0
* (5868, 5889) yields 2.5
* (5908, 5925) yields 0.0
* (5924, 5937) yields -0.4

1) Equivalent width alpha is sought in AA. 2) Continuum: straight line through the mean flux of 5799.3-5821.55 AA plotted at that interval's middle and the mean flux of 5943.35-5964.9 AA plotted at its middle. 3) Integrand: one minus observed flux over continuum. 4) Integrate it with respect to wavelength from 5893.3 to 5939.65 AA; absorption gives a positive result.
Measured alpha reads 2.7 AA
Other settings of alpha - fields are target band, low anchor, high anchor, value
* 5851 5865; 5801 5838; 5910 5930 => 0.8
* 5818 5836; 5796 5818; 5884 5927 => -0.5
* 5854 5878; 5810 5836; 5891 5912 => -0.7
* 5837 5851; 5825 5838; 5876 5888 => -0.7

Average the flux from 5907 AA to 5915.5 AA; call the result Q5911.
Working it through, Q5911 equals 13.8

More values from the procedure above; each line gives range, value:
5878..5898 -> 11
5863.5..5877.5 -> 13.5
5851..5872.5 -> 13.7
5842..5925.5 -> 13.1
